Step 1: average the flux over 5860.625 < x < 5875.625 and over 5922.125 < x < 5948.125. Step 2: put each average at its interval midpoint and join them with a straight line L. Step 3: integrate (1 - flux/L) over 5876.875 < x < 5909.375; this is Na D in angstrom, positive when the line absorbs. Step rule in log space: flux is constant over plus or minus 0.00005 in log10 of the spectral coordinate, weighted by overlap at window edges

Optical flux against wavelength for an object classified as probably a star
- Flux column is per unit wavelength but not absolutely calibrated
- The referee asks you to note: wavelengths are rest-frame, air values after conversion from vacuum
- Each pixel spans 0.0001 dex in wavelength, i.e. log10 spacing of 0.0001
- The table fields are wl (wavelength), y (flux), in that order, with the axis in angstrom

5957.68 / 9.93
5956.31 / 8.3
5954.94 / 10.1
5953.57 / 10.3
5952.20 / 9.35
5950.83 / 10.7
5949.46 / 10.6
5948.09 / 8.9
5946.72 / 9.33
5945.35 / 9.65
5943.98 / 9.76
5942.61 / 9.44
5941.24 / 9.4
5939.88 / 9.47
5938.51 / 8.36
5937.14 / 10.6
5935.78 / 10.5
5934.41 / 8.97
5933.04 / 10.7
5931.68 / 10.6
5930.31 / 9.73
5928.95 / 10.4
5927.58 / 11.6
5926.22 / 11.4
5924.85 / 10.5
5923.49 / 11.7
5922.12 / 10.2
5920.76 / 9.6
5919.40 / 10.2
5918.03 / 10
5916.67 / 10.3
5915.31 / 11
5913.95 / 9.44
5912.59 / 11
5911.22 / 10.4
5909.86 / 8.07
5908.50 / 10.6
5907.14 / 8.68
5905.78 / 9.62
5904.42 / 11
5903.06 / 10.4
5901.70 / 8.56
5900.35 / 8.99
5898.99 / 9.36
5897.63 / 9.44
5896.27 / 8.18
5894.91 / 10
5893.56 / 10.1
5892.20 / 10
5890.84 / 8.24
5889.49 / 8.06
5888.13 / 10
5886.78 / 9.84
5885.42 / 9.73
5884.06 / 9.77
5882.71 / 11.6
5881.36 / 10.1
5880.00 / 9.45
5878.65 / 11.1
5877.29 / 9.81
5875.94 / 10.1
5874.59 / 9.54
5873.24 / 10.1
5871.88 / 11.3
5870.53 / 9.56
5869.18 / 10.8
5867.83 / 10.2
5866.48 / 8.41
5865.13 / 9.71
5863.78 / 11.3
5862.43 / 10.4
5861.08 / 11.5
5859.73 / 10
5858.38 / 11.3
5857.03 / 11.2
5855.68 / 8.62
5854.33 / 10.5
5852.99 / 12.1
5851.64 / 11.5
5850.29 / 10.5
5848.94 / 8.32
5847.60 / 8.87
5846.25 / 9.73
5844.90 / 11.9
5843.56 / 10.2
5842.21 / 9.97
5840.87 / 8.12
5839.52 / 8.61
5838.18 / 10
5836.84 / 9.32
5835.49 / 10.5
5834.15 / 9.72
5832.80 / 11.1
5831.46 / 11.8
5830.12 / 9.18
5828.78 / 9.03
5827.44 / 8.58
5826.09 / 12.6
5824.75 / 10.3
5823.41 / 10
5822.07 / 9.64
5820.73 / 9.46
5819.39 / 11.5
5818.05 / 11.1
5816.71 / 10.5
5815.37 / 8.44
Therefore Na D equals 1.6 angstrom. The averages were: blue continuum 10.2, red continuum 10.1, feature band 9.68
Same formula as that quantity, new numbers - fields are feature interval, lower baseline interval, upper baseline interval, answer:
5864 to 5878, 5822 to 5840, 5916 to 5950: 0.1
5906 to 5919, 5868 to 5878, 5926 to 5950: 0.1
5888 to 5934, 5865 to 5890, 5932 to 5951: -0.4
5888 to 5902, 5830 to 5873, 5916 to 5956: 1.3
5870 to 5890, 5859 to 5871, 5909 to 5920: 0.3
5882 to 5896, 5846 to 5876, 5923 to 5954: 0.7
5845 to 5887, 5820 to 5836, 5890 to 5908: -2.1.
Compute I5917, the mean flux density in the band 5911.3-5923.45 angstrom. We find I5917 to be 10.3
